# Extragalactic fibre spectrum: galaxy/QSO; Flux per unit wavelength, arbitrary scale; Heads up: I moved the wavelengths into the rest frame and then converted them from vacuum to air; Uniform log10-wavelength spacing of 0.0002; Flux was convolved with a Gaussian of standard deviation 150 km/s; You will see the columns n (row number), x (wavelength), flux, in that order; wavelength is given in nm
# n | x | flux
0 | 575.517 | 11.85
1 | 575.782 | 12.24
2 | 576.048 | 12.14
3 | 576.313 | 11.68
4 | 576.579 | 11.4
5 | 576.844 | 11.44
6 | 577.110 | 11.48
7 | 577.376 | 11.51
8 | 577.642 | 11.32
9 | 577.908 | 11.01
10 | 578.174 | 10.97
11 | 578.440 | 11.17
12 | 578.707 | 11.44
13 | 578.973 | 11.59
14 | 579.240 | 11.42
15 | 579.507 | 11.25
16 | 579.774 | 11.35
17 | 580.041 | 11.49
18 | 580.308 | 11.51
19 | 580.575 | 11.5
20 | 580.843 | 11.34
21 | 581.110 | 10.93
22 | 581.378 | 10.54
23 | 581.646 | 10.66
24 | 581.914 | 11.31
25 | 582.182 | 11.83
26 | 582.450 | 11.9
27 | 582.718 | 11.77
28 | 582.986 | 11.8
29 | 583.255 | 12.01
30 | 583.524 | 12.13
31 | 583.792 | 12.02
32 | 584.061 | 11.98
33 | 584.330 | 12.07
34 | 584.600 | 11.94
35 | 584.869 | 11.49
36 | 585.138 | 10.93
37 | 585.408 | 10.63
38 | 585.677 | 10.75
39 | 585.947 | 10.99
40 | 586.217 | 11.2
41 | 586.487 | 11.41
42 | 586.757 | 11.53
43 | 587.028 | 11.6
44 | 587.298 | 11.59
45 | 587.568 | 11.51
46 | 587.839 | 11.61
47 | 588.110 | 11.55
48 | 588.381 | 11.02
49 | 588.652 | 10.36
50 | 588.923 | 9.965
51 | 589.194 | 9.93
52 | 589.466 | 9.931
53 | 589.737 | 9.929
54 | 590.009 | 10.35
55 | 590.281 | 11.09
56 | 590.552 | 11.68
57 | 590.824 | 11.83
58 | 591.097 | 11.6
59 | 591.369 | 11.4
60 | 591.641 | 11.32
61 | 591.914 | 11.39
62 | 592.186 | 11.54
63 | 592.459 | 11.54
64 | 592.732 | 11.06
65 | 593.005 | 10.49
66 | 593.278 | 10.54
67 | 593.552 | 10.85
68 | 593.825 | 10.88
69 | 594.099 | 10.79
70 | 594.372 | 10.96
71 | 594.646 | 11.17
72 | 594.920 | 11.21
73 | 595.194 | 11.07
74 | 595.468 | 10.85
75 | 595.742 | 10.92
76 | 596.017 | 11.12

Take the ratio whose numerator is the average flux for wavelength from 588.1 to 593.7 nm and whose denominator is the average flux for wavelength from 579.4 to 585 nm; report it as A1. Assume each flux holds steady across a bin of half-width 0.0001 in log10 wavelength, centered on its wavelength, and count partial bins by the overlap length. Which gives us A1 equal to 0.94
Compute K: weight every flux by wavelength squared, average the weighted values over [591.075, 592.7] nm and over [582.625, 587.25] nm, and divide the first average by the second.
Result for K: 1.0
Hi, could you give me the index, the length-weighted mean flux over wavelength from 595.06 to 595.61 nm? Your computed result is 11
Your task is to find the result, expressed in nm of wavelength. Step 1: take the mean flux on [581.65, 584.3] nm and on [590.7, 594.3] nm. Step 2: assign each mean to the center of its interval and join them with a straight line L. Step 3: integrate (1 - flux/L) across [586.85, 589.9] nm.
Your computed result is 0.167 nm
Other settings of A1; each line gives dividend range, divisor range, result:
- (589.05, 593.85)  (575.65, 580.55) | 0.96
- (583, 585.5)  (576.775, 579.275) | 1.03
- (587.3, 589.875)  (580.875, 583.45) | 0.94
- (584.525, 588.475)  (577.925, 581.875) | 1.01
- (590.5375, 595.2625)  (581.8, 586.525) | 0.97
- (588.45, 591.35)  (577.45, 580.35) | 0.95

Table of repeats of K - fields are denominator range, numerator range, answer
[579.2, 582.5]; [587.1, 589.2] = 1.00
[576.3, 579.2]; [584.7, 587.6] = 1.02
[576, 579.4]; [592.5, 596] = 1.01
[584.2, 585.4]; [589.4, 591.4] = 0.97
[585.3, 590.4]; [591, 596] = 1.04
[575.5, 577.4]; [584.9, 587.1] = 0.98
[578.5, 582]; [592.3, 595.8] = 1.02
